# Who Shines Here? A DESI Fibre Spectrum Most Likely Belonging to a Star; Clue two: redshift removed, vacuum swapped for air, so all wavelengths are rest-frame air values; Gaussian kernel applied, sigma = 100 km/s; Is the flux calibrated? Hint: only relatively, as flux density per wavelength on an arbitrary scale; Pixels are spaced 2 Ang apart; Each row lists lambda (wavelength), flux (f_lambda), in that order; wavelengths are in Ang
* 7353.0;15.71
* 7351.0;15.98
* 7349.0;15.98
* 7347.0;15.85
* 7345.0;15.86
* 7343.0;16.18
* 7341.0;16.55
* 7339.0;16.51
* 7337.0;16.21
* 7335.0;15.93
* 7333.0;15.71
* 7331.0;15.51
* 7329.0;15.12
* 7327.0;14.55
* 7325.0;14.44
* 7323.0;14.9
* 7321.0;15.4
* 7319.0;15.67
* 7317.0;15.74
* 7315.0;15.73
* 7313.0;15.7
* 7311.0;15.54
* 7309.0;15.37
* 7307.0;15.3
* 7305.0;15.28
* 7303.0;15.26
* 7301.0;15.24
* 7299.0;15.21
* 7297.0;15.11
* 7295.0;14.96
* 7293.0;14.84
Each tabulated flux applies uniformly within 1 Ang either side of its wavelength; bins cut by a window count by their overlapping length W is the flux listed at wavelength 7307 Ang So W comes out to 15.3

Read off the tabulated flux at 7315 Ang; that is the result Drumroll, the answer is 15.73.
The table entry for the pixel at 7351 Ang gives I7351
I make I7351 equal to 15.98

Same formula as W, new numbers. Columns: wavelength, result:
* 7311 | 15.54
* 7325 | 14.44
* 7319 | 15.67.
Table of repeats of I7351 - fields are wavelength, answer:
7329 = 15.12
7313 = 15.7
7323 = 14.9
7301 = 15.24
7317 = 15.74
